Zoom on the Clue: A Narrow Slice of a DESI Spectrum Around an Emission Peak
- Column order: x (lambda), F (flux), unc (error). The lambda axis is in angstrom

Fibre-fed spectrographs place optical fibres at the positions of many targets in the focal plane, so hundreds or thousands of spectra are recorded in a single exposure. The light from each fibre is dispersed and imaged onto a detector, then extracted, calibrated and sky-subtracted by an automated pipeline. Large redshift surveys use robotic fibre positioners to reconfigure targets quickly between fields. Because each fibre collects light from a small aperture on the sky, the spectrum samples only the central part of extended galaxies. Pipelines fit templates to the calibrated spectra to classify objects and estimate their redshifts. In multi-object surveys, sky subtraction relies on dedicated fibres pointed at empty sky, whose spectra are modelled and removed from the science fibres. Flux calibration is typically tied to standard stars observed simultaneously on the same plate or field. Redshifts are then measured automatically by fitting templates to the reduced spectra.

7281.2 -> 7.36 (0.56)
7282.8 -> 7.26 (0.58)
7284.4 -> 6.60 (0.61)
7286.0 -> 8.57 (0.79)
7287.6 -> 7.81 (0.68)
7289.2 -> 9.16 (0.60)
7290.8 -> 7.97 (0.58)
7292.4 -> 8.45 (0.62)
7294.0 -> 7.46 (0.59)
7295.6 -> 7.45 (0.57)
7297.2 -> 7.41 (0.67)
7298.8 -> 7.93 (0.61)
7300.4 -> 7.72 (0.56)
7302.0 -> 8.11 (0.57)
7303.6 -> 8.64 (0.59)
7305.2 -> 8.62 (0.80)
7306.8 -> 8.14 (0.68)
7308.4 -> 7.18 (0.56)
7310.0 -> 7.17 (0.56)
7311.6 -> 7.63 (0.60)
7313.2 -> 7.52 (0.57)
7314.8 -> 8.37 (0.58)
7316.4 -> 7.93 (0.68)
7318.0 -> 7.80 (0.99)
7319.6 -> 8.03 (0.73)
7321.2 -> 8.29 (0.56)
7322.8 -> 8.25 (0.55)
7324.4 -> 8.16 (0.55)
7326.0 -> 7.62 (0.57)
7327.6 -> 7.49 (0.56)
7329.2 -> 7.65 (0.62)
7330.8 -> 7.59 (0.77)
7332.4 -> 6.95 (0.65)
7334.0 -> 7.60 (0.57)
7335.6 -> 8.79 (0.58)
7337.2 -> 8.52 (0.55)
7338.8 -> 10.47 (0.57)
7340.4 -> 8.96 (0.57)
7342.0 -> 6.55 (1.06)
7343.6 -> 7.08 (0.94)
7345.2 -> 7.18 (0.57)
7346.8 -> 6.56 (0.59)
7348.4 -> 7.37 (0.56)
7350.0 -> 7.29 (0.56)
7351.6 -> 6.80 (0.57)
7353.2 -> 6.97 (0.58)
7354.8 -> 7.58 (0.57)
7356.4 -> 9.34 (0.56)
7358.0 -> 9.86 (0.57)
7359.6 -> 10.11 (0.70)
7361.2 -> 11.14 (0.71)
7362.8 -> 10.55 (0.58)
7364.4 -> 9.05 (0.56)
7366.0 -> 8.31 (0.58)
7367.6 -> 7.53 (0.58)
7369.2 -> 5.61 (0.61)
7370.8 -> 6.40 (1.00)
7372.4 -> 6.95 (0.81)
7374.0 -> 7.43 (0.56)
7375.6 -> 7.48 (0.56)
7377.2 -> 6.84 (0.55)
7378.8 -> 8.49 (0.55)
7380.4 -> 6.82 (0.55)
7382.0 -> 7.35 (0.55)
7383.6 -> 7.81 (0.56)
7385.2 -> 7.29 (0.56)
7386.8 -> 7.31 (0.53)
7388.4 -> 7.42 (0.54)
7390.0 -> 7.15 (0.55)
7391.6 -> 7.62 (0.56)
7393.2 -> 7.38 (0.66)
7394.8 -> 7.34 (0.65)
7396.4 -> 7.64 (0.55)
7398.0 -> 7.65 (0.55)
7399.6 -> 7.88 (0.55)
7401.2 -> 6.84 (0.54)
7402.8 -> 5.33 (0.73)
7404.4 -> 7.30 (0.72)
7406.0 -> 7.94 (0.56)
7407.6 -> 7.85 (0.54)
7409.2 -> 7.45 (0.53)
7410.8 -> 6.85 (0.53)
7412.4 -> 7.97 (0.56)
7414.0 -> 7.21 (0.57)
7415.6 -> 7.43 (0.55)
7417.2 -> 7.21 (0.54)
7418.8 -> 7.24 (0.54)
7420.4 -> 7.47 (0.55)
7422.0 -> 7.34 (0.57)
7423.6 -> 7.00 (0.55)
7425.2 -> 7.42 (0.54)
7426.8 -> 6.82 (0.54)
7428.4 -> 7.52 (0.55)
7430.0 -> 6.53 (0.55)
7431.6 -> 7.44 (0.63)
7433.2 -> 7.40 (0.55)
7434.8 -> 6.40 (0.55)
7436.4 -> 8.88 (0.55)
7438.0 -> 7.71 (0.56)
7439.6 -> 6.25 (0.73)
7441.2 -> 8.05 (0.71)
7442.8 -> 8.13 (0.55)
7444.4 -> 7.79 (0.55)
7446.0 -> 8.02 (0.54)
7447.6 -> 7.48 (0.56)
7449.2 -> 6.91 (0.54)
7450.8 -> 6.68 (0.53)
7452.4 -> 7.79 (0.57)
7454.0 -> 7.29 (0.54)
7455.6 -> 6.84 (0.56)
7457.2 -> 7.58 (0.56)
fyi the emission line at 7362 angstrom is [N II] 6583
